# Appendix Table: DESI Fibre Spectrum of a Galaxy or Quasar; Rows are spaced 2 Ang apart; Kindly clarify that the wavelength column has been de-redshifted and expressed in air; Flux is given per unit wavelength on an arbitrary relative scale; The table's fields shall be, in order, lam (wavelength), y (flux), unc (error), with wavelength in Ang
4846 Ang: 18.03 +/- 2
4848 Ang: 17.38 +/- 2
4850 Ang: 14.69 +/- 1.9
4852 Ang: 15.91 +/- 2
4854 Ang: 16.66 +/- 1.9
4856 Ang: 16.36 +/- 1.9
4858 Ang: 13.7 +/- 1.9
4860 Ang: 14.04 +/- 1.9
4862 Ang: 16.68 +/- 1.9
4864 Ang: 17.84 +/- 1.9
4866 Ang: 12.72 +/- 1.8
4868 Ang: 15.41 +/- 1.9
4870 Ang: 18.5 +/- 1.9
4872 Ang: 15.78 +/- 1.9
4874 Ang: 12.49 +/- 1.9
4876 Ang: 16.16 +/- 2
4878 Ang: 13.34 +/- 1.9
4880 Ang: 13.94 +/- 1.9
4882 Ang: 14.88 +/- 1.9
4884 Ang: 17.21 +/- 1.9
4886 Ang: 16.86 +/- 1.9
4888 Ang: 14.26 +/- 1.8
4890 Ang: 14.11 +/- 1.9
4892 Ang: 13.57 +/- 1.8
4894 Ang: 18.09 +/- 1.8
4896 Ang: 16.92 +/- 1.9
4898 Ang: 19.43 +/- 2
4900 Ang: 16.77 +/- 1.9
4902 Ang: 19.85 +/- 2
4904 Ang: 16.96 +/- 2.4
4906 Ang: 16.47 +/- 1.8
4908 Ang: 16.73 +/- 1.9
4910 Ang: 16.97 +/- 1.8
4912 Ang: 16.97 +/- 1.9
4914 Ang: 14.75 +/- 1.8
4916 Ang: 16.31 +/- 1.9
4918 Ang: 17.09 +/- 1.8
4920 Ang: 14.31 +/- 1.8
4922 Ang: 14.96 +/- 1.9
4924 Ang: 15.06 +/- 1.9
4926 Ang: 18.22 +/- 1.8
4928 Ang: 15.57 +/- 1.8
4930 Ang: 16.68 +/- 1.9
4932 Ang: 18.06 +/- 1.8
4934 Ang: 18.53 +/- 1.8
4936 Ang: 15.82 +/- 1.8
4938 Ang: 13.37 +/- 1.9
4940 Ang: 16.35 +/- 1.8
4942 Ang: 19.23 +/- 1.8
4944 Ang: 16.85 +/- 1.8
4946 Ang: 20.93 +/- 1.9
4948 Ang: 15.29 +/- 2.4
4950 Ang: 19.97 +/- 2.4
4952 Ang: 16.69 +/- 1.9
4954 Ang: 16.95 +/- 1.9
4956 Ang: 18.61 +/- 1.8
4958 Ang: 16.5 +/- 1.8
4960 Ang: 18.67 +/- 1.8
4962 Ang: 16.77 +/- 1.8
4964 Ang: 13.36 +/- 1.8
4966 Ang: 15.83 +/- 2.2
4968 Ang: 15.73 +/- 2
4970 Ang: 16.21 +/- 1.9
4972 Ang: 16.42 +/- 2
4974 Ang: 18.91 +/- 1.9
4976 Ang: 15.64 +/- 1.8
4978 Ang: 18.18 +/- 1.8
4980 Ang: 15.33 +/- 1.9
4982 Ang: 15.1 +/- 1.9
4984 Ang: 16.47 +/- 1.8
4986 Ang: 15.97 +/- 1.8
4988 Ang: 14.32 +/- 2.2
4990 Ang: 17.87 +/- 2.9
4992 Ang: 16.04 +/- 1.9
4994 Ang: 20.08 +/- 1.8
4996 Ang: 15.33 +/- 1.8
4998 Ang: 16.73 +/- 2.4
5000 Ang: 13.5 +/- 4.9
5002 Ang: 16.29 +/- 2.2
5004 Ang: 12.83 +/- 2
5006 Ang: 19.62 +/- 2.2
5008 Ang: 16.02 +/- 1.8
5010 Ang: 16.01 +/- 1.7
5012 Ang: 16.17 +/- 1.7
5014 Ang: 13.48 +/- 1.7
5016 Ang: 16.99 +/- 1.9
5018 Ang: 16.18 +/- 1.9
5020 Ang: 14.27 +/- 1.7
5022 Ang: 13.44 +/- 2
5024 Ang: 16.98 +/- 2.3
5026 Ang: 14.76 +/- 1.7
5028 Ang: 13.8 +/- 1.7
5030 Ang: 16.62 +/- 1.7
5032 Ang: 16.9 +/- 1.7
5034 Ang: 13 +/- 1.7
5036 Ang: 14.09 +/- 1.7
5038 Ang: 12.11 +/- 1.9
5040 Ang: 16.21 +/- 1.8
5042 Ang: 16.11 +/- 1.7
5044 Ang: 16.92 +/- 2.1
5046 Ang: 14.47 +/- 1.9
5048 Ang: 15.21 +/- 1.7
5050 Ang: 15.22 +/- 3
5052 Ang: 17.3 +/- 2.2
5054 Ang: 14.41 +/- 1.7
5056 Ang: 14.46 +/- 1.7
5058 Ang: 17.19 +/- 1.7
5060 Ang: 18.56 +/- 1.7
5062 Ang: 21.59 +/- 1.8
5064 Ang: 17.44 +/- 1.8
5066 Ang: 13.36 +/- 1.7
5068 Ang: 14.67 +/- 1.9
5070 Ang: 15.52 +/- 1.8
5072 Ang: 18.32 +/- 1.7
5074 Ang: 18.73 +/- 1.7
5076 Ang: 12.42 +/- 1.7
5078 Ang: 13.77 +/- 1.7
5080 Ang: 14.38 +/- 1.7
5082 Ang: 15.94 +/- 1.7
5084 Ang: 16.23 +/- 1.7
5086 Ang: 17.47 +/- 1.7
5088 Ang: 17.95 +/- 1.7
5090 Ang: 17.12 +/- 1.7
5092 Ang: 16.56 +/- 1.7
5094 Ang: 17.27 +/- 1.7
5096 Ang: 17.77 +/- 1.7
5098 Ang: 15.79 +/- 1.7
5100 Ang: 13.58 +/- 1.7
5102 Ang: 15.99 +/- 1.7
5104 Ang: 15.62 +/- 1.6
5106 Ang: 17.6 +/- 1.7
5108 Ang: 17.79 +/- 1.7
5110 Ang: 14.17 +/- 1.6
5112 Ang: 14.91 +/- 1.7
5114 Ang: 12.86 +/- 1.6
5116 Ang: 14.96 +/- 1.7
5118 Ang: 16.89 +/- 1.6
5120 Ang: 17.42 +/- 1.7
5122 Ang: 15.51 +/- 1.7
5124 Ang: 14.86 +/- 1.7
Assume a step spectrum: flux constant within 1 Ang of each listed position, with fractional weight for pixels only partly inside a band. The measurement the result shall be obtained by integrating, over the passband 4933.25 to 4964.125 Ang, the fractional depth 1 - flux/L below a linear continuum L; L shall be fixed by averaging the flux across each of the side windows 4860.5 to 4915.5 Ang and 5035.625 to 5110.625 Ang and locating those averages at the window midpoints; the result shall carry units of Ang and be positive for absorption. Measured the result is -2.2 Ang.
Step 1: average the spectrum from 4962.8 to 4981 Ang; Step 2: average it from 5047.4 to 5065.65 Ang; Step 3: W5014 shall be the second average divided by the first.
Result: 1.0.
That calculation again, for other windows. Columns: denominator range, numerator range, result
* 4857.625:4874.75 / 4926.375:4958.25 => 1.12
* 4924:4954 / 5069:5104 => 0.94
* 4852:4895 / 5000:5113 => 1.03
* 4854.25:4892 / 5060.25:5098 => 1.08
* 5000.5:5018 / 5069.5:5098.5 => 1.03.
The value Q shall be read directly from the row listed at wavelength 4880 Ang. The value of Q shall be 13.94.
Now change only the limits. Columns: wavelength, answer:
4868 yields 15.41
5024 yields 16.98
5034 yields 13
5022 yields 13.44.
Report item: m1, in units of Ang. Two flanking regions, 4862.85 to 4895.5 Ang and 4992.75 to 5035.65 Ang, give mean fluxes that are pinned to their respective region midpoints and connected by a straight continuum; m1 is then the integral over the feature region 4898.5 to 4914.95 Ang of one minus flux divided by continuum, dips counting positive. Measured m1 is -1.7 Ang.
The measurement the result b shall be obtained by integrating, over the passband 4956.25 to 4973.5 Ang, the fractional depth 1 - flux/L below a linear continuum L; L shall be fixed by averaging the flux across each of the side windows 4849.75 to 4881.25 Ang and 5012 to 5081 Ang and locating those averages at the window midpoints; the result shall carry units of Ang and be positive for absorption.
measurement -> -1.0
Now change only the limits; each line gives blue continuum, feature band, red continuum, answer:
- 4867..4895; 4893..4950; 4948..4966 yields -2.5 Ang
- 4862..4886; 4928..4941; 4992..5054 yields -0.8 Ang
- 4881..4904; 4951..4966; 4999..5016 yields -0.7 Ang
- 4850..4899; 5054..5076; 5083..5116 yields -0.8 Ang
